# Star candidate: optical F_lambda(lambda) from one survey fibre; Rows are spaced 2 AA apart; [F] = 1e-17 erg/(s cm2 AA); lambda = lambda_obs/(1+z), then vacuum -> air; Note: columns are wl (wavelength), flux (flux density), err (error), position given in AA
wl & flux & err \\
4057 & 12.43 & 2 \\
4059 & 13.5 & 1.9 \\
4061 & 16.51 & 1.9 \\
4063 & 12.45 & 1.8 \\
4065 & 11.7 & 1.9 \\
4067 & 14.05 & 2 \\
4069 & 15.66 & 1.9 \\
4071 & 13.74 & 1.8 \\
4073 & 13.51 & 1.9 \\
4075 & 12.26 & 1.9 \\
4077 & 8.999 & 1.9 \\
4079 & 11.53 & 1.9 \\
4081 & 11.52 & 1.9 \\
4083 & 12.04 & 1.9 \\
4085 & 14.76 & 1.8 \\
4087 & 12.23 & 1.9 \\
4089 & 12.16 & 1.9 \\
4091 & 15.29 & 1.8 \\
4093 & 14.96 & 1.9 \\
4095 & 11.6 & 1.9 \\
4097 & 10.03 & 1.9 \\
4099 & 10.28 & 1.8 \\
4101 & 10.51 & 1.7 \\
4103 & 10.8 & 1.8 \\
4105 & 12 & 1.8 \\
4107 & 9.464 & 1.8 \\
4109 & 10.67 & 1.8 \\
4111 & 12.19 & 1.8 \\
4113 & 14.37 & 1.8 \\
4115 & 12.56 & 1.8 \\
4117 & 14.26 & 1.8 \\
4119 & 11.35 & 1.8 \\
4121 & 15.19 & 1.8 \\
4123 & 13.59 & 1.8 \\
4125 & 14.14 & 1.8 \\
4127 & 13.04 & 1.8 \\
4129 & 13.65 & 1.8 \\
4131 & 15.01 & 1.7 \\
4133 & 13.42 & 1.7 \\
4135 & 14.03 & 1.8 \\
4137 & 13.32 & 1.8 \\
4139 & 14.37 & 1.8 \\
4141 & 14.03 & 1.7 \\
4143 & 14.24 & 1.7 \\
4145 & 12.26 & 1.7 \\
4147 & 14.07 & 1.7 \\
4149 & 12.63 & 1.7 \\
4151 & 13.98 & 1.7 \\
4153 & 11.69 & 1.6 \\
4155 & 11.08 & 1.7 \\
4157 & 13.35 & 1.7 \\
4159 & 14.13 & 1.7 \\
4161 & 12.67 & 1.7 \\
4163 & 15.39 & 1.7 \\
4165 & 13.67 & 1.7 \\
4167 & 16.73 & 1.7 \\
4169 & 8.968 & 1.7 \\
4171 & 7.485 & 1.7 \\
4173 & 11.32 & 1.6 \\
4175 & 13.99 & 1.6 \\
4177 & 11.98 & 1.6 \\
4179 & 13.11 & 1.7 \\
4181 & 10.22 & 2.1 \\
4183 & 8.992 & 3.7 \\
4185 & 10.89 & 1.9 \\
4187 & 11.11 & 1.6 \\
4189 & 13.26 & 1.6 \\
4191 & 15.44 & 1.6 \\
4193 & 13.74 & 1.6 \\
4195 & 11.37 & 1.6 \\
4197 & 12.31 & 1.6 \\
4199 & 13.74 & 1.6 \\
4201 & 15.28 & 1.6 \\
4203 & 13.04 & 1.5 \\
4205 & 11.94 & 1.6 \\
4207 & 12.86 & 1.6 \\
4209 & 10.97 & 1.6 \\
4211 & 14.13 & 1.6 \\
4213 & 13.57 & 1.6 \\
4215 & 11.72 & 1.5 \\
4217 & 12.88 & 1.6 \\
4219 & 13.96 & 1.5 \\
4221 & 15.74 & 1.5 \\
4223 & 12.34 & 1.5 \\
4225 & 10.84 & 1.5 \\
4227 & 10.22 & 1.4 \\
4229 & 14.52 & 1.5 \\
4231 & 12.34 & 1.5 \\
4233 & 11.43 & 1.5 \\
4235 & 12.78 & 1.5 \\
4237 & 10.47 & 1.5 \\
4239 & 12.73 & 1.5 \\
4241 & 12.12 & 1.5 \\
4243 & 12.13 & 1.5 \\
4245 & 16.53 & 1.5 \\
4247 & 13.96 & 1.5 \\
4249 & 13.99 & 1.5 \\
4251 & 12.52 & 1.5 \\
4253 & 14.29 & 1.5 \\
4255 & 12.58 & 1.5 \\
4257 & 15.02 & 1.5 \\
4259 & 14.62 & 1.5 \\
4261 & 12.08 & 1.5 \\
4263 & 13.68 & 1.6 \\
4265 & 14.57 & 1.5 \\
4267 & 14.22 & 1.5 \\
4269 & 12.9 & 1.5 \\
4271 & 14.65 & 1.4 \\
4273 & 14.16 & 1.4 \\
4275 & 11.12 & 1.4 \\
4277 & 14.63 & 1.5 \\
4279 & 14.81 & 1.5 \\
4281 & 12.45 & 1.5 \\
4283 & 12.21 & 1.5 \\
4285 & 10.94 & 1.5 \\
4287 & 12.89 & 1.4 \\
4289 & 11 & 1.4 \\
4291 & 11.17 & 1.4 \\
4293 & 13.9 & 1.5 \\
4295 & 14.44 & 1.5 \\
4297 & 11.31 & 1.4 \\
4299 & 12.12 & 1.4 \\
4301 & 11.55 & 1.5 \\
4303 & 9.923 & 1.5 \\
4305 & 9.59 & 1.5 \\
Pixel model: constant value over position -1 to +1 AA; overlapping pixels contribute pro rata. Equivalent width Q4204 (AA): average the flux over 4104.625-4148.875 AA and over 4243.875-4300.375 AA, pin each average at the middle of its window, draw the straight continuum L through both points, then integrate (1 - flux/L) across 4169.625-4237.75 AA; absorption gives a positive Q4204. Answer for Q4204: 4.8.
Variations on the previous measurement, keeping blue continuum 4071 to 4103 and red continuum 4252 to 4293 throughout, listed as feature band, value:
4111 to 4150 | -3.92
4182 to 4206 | 0.31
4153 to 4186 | 1.29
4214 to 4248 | 0.59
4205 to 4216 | 0.23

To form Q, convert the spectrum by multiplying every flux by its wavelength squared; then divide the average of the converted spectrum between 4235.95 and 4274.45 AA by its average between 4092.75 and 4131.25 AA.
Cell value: 1.2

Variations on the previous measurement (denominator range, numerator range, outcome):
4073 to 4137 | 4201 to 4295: 1.11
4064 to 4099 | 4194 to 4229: 1.08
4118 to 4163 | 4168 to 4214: 0.93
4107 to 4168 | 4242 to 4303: 1.04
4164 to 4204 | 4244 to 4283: 1.16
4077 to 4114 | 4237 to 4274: 1.23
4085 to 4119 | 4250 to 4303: 1.16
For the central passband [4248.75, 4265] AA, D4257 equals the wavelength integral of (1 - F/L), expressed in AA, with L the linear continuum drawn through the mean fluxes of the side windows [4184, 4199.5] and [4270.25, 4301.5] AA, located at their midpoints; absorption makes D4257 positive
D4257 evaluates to -1.2 AA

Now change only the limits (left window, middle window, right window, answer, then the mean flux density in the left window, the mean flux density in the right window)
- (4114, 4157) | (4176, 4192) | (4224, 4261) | 1.6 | 13.4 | 12.9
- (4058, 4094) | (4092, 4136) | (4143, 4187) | 0.7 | 13.2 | 12.3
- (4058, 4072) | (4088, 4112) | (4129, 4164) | 3.7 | 13.9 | 13.5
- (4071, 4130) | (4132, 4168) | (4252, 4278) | -2.3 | 12.4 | 13.7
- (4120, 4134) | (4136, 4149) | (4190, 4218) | 0.2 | 14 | 13.1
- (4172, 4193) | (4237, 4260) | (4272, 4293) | -2.0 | 12.1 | 12.6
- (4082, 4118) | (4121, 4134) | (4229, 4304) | -1.6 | 12.2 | 12.9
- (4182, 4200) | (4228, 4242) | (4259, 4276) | 0.7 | 12.3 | 13.5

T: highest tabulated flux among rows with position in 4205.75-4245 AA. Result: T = 16.53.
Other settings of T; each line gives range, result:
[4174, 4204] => 15.44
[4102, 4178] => 16.73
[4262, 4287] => 14.81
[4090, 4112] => 15.29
